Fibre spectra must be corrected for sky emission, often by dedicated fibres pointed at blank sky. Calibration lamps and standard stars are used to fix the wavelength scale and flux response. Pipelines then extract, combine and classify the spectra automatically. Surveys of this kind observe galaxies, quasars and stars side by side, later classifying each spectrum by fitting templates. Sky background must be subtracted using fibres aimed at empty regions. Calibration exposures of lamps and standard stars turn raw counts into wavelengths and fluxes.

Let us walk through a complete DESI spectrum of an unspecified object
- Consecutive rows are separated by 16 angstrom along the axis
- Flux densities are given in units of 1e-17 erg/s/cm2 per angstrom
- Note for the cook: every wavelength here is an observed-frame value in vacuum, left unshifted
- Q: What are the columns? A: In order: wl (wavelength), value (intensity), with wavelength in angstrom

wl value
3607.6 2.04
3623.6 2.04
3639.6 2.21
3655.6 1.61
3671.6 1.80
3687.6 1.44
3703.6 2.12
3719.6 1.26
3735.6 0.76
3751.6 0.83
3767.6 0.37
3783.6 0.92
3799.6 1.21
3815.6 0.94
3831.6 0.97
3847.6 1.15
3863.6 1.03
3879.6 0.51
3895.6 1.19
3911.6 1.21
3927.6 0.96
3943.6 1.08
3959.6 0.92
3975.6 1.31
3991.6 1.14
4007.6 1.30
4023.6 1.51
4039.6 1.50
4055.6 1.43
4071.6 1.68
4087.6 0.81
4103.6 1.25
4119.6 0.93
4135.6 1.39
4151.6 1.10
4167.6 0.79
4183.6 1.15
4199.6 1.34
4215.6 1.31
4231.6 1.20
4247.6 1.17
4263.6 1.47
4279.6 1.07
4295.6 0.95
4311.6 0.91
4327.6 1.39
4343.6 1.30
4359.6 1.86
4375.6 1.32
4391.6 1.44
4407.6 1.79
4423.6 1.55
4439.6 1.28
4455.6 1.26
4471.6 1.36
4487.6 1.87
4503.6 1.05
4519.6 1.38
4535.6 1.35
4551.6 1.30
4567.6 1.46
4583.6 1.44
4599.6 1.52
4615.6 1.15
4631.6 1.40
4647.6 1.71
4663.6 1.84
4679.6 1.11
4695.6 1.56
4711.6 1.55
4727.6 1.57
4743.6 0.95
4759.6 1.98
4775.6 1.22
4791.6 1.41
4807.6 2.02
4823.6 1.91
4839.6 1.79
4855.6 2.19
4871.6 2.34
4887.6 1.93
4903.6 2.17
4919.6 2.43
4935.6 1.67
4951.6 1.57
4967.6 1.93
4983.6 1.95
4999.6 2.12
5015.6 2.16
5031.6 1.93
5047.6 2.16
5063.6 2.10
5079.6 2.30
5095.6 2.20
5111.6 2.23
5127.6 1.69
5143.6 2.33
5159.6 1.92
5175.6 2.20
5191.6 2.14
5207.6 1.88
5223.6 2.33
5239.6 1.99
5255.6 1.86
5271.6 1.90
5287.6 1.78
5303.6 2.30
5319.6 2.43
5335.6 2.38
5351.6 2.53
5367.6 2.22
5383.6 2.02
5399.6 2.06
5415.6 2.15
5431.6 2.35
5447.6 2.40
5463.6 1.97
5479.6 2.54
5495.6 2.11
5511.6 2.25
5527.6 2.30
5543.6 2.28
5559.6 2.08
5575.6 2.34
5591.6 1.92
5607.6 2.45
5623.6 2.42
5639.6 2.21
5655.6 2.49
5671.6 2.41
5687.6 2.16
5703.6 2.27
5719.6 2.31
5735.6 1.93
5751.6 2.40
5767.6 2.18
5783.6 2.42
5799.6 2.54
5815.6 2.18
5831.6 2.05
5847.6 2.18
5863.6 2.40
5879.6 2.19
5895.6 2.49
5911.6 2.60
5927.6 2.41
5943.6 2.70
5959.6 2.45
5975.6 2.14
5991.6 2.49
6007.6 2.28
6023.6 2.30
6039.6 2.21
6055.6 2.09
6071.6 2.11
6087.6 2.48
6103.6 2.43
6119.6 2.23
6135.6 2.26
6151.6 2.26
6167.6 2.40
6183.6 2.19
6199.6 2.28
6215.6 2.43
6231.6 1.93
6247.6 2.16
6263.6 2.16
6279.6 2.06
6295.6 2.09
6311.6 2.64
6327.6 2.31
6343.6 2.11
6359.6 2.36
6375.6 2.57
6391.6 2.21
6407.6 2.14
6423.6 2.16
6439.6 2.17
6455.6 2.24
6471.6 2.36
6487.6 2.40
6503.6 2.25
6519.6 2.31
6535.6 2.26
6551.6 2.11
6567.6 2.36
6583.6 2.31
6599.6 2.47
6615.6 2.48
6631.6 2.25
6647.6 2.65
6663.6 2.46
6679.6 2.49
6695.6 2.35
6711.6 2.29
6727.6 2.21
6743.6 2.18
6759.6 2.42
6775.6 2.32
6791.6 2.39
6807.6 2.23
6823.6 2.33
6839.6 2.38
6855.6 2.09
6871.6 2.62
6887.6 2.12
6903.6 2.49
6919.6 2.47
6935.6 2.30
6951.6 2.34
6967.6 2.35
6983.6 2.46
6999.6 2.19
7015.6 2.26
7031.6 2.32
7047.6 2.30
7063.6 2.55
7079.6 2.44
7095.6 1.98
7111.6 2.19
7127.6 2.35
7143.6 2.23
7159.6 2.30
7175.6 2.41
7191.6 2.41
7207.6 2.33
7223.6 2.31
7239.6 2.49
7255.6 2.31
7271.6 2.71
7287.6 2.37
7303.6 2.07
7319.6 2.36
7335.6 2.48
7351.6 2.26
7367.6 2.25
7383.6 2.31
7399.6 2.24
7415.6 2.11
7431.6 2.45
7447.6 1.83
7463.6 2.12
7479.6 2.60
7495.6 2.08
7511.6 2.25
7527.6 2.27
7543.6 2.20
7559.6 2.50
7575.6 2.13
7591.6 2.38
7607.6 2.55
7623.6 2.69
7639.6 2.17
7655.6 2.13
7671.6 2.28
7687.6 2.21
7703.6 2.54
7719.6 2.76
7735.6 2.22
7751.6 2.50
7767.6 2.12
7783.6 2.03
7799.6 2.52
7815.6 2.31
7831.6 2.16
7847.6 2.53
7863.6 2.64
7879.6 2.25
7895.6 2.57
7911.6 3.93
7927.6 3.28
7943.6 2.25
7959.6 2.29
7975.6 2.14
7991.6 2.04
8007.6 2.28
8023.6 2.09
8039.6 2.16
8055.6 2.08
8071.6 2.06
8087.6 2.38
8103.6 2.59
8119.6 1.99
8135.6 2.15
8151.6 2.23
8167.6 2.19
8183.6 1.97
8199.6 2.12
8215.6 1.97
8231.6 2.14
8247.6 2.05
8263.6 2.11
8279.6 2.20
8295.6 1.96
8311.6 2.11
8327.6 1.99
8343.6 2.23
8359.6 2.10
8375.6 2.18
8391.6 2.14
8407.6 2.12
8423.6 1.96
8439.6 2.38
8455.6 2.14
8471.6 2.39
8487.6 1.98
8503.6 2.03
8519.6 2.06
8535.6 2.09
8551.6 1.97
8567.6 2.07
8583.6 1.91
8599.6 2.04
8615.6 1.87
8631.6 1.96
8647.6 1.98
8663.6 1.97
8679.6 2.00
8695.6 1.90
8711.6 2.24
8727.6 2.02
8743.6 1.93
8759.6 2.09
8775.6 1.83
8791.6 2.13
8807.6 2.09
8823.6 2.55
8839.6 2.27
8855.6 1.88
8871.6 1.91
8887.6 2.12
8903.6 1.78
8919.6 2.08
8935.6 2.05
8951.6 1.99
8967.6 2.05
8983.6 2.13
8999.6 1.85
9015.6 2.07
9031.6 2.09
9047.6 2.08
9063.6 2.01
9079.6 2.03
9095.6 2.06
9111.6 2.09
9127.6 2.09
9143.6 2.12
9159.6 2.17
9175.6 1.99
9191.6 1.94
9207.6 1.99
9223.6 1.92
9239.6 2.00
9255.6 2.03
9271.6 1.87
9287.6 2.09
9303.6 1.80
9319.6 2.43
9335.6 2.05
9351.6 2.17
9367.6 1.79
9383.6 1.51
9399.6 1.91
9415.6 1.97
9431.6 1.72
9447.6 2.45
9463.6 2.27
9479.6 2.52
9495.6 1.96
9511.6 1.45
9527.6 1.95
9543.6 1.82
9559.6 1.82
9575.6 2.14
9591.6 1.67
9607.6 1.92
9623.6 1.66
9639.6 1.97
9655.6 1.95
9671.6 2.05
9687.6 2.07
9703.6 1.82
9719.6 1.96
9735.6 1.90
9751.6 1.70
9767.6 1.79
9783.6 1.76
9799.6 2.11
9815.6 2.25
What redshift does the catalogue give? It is 0.204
